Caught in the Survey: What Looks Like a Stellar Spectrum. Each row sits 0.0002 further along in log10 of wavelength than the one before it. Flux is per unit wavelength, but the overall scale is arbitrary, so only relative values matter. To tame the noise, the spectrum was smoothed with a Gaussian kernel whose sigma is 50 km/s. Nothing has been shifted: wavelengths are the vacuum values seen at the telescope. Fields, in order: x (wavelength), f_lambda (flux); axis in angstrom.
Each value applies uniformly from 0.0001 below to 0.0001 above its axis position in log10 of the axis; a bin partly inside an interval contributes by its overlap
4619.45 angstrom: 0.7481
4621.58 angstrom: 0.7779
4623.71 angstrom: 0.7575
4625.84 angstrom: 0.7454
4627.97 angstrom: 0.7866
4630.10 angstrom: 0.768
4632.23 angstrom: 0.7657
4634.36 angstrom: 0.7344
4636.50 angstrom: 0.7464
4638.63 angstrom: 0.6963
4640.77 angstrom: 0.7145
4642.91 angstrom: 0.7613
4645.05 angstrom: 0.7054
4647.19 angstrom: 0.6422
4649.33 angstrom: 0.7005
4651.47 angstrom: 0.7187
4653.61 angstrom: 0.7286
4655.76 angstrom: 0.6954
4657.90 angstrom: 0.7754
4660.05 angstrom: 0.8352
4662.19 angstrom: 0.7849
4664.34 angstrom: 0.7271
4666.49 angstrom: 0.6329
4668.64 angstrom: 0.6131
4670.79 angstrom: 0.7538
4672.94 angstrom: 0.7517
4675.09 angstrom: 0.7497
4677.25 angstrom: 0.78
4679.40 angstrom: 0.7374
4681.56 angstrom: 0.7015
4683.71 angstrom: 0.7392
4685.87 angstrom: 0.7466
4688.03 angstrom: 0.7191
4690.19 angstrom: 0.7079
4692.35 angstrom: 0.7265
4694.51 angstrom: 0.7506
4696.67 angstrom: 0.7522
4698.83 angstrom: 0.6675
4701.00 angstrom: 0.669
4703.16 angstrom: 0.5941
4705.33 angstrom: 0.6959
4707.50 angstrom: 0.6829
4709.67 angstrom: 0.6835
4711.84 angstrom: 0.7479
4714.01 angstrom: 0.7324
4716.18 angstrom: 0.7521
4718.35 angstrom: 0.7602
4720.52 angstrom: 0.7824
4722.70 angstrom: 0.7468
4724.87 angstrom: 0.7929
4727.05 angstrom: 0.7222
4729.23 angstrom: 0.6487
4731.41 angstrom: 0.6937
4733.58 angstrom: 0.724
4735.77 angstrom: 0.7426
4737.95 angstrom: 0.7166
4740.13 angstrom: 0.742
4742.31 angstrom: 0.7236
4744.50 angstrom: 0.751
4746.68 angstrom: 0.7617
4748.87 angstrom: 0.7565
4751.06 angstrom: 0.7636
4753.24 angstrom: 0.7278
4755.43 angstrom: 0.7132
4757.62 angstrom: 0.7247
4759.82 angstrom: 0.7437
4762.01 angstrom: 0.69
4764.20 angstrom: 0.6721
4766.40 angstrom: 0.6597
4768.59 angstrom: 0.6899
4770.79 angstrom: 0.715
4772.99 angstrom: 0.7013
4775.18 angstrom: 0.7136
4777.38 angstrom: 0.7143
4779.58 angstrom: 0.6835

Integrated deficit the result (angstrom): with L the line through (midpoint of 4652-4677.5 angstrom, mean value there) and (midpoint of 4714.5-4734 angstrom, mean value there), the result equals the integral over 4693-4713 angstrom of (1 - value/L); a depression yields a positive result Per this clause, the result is 1.1 angstrom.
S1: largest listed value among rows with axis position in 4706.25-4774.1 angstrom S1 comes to 0.7929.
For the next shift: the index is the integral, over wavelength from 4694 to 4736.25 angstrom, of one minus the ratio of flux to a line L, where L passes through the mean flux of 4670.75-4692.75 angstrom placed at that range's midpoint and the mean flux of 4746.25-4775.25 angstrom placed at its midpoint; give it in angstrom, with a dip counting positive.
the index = 0.7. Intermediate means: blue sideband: 0.737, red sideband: 0.716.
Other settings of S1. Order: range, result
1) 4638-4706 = 0.8352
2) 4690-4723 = 0.7824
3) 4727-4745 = 0.751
